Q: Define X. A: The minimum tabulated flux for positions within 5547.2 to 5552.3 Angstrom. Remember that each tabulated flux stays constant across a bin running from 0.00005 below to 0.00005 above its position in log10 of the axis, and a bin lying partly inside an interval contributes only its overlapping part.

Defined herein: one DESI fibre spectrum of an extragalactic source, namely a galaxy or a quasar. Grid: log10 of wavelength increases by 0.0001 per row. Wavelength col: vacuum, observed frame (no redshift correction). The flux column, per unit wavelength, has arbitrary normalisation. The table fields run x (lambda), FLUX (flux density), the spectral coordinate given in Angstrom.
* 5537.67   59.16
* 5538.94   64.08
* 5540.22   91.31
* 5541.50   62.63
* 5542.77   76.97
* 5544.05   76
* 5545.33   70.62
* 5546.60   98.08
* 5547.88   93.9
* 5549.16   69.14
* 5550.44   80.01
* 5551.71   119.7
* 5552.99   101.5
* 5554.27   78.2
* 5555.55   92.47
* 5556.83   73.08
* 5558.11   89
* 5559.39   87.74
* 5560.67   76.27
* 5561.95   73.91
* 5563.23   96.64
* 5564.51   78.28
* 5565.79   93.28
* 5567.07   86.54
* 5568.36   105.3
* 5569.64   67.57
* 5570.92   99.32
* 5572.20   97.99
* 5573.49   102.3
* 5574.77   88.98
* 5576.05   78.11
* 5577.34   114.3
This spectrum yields 69.14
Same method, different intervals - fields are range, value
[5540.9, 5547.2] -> 62.63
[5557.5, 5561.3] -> 76.27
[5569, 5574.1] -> 67.57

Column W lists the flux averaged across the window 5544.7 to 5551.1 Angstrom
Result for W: 82.6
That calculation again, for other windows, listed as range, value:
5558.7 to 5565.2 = 82.8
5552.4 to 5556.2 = 90.5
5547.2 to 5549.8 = 81.6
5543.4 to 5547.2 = 81.4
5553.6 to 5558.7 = 83.2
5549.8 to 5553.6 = 101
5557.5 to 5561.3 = 84.3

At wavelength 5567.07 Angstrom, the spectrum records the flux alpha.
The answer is 86.54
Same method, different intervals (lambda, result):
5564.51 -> 78.28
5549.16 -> 69.14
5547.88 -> 93.9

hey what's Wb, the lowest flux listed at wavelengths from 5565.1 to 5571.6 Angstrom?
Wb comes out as 67.57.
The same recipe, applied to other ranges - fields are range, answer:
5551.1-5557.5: 73.08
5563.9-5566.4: 78.28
